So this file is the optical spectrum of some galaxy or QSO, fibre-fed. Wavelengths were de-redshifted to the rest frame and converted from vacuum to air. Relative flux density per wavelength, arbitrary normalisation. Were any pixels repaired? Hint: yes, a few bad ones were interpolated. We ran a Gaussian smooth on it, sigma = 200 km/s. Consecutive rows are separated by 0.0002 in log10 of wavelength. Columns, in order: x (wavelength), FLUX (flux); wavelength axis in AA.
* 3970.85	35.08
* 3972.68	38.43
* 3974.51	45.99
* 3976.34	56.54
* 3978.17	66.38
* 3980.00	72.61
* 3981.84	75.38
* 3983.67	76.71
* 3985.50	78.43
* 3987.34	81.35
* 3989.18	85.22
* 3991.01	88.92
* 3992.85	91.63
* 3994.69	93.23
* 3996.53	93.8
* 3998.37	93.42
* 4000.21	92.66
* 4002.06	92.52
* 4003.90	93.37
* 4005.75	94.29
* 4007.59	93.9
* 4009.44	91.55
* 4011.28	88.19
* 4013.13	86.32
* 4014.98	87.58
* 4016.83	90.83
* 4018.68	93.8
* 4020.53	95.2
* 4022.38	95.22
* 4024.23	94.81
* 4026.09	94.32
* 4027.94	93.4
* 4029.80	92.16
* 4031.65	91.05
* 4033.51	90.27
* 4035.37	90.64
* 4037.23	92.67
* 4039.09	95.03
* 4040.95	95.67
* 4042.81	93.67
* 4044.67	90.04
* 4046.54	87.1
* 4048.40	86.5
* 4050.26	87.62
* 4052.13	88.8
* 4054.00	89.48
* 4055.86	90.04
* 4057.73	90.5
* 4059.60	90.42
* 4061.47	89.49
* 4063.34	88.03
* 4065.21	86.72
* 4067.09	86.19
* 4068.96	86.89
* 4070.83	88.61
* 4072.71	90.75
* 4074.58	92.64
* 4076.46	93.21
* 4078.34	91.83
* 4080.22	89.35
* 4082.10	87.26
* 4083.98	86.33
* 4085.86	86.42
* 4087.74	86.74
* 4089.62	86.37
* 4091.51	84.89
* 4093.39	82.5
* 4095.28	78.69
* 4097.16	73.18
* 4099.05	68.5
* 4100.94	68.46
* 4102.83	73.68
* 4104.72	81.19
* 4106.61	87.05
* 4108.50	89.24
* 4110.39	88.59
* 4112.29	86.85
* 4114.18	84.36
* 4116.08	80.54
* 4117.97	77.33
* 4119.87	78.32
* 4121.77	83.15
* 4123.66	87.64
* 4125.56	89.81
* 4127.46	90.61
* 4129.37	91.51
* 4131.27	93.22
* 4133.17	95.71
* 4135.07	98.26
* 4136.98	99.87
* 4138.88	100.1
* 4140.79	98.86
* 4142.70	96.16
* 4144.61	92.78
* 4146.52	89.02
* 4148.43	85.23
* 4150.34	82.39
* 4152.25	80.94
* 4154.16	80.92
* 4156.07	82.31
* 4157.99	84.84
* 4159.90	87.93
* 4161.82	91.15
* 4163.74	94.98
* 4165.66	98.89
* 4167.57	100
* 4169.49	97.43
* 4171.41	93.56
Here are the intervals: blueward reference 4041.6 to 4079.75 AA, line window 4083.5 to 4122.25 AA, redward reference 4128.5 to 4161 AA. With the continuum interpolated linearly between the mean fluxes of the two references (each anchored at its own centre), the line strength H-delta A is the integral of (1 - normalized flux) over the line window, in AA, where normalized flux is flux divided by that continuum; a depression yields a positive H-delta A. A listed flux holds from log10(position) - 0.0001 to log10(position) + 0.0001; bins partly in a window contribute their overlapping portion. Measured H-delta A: 3.69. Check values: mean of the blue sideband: 89.5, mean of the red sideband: 90.6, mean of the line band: 81.5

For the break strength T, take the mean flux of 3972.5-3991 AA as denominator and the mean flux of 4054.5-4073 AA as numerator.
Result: 1.27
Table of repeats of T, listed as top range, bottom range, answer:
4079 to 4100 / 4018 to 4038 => 0.89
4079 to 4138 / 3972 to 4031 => 1.00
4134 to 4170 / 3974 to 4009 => 1.10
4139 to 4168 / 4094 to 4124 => 1.12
